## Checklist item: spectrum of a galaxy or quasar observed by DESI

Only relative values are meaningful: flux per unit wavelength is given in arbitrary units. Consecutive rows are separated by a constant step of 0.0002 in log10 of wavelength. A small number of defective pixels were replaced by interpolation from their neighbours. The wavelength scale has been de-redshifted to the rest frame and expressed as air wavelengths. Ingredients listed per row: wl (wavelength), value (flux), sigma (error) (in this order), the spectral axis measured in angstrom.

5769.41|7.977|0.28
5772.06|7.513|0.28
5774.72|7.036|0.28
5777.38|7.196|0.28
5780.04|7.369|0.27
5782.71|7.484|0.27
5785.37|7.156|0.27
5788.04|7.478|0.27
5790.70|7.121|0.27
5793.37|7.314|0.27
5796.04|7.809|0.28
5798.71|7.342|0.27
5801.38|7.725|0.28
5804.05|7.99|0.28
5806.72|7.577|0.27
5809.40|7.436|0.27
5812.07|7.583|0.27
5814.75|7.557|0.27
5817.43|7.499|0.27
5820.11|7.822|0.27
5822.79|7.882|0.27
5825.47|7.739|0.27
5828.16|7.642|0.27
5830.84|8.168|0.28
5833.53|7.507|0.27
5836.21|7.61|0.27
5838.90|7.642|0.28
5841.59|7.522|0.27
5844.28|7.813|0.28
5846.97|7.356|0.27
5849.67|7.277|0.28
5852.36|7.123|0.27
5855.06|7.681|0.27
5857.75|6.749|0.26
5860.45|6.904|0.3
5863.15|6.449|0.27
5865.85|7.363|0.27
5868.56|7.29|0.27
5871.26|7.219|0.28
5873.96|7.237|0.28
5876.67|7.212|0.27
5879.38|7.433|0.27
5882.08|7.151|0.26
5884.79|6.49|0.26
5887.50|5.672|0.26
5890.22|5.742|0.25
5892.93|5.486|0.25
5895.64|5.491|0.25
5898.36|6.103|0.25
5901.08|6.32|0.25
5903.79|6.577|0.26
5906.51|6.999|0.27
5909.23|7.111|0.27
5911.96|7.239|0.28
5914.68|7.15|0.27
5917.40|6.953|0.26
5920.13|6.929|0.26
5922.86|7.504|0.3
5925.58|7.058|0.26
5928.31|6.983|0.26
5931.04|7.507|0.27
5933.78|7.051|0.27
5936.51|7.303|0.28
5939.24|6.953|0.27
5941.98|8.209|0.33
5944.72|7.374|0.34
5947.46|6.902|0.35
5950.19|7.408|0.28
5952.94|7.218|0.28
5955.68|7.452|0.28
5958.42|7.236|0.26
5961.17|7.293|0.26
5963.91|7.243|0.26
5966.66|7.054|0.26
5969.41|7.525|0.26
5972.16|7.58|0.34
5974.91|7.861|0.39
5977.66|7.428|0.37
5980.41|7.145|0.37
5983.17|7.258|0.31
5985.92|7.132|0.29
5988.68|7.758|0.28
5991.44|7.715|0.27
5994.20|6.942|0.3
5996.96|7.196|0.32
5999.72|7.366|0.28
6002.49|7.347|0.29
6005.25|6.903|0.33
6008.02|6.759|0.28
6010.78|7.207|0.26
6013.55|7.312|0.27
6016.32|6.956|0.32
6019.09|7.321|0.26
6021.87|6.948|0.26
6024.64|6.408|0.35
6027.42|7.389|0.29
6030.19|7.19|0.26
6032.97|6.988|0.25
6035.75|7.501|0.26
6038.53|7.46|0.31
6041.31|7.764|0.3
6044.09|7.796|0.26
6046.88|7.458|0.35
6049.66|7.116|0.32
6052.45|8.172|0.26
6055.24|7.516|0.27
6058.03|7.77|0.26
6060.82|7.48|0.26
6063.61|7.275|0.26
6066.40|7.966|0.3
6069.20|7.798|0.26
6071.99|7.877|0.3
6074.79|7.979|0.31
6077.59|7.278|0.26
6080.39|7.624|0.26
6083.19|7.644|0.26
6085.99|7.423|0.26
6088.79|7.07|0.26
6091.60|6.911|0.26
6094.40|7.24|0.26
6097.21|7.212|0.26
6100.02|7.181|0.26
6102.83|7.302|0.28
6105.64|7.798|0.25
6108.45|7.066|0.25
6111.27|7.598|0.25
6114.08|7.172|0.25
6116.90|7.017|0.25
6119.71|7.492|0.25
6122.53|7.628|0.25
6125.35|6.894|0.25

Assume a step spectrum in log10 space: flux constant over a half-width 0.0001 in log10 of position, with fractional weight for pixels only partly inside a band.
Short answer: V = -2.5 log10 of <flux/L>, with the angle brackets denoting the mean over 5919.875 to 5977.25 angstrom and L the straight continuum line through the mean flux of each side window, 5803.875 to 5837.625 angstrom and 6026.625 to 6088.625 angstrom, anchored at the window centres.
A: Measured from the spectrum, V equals 0.04 mag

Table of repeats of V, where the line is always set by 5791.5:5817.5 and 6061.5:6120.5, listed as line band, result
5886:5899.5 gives 0.30 mag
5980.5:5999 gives 0.02 mag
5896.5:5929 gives 0.10 mag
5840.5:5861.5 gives 0.04 mag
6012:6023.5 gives 0.05 mag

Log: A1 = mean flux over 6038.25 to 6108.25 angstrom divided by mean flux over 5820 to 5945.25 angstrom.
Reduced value 1.1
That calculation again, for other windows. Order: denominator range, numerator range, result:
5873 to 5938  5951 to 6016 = 1.08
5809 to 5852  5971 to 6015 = 0.96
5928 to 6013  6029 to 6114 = 1.02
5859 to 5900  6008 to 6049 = 1.10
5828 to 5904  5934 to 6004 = 1.05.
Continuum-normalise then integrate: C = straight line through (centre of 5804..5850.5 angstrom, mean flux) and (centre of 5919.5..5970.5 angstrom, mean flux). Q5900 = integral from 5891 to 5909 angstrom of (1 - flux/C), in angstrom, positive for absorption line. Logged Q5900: 2.9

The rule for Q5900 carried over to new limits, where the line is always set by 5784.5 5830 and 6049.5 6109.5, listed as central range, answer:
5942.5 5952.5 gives 0.3 angstrom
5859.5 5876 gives 1.0 angstrom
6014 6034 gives 1.3 angstrom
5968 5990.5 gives 0.2 angstrom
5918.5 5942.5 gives 1.0 angstrom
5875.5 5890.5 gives 1.8 angstrom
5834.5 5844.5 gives -0.1 angstrom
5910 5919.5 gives 0.6 angstrom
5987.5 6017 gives 1.2 angstrom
